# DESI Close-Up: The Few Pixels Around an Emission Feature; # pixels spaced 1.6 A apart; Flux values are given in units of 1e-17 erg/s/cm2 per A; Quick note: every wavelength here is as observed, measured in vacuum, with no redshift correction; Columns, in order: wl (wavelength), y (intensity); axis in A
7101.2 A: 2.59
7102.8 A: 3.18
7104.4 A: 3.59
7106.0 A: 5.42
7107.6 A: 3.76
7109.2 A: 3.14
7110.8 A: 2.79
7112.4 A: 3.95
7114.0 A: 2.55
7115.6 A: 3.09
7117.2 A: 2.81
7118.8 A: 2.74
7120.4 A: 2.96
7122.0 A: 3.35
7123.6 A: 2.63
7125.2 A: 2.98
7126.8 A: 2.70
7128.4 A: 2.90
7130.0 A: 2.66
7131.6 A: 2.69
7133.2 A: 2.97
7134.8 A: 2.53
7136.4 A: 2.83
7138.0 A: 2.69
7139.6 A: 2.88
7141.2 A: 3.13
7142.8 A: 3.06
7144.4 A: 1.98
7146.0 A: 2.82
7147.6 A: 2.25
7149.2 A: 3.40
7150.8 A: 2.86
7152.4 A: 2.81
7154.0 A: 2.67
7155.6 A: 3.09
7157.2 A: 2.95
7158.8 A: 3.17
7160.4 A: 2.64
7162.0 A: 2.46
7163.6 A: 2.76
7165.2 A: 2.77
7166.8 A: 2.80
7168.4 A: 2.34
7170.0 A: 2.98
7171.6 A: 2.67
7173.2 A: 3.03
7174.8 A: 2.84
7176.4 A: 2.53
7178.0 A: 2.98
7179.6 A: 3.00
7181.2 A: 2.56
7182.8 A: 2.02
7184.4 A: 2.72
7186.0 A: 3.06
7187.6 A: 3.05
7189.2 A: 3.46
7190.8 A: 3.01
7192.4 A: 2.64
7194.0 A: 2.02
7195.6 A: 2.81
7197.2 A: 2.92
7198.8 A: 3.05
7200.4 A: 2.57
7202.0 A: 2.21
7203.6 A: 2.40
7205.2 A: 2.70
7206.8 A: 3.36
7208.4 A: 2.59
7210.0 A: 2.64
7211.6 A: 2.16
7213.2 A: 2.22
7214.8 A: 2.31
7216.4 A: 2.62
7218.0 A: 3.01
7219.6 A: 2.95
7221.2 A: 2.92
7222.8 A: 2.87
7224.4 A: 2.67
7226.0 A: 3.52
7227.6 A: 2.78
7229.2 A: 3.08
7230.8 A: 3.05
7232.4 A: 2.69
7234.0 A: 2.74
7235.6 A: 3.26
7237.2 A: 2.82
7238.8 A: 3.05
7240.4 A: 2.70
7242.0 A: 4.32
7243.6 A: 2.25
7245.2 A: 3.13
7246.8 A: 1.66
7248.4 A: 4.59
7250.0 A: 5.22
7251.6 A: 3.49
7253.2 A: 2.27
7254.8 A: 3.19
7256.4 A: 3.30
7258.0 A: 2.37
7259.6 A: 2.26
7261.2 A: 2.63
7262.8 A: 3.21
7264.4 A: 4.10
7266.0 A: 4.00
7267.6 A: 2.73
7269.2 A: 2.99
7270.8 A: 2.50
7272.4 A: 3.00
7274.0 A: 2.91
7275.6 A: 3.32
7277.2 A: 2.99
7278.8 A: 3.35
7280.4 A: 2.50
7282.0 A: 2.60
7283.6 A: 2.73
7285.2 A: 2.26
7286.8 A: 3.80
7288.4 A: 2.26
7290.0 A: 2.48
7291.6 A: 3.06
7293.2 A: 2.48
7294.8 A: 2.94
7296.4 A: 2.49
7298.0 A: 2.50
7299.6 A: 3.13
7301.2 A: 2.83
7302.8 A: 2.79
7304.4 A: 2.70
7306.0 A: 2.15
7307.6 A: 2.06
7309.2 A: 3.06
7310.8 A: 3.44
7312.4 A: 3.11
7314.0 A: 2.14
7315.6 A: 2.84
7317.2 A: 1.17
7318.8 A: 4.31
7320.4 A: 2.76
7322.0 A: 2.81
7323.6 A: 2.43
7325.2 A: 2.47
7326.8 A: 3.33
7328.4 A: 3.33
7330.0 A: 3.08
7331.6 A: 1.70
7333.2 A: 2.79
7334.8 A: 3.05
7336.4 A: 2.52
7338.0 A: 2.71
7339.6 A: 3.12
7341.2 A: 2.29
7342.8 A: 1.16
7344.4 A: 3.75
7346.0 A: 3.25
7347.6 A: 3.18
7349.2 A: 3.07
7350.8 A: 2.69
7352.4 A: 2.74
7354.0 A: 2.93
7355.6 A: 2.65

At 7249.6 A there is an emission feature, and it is [S II]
